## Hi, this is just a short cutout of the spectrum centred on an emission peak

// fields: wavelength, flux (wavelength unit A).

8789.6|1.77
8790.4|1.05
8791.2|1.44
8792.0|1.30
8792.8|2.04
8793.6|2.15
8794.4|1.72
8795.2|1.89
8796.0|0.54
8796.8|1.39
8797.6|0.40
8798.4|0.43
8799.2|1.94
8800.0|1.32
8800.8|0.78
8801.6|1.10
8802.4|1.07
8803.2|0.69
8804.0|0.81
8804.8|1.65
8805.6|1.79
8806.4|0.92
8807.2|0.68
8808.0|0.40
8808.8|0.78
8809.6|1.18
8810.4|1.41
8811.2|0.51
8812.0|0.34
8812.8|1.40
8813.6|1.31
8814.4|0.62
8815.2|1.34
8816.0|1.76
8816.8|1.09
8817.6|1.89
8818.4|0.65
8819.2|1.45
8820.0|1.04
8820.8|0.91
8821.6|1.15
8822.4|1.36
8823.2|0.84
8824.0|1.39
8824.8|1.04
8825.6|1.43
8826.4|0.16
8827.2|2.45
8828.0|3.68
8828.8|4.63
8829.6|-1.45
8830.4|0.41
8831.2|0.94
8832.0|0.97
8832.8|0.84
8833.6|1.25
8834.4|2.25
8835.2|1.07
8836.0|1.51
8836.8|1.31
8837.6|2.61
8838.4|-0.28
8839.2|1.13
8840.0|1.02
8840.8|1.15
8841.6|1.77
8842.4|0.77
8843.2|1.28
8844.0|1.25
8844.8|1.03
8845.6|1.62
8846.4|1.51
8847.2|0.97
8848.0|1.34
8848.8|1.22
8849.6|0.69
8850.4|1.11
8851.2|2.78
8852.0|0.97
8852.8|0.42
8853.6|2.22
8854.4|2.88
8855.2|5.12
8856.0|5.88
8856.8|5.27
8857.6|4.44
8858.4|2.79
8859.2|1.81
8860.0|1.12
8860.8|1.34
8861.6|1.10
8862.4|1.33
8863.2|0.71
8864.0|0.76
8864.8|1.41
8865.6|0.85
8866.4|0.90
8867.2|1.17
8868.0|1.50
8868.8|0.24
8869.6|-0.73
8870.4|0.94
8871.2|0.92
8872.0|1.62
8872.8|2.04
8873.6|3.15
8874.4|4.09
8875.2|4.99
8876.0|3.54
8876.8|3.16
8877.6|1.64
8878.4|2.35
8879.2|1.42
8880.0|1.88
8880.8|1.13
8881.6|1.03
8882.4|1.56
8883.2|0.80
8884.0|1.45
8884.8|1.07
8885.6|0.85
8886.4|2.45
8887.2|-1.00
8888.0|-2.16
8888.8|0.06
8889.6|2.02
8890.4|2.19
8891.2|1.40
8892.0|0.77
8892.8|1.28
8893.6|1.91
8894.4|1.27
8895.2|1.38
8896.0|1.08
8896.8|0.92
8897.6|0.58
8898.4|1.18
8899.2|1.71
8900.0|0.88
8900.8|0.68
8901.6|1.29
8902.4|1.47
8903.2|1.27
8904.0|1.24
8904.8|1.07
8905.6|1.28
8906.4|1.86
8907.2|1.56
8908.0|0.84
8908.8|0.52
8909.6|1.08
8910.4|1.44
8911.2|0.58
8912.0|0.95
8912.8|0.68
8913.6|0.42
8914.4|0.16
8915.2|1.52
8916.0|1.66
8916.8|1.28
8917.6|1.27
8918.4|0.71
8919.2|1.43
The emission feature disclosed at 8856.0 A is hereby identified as [S II]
